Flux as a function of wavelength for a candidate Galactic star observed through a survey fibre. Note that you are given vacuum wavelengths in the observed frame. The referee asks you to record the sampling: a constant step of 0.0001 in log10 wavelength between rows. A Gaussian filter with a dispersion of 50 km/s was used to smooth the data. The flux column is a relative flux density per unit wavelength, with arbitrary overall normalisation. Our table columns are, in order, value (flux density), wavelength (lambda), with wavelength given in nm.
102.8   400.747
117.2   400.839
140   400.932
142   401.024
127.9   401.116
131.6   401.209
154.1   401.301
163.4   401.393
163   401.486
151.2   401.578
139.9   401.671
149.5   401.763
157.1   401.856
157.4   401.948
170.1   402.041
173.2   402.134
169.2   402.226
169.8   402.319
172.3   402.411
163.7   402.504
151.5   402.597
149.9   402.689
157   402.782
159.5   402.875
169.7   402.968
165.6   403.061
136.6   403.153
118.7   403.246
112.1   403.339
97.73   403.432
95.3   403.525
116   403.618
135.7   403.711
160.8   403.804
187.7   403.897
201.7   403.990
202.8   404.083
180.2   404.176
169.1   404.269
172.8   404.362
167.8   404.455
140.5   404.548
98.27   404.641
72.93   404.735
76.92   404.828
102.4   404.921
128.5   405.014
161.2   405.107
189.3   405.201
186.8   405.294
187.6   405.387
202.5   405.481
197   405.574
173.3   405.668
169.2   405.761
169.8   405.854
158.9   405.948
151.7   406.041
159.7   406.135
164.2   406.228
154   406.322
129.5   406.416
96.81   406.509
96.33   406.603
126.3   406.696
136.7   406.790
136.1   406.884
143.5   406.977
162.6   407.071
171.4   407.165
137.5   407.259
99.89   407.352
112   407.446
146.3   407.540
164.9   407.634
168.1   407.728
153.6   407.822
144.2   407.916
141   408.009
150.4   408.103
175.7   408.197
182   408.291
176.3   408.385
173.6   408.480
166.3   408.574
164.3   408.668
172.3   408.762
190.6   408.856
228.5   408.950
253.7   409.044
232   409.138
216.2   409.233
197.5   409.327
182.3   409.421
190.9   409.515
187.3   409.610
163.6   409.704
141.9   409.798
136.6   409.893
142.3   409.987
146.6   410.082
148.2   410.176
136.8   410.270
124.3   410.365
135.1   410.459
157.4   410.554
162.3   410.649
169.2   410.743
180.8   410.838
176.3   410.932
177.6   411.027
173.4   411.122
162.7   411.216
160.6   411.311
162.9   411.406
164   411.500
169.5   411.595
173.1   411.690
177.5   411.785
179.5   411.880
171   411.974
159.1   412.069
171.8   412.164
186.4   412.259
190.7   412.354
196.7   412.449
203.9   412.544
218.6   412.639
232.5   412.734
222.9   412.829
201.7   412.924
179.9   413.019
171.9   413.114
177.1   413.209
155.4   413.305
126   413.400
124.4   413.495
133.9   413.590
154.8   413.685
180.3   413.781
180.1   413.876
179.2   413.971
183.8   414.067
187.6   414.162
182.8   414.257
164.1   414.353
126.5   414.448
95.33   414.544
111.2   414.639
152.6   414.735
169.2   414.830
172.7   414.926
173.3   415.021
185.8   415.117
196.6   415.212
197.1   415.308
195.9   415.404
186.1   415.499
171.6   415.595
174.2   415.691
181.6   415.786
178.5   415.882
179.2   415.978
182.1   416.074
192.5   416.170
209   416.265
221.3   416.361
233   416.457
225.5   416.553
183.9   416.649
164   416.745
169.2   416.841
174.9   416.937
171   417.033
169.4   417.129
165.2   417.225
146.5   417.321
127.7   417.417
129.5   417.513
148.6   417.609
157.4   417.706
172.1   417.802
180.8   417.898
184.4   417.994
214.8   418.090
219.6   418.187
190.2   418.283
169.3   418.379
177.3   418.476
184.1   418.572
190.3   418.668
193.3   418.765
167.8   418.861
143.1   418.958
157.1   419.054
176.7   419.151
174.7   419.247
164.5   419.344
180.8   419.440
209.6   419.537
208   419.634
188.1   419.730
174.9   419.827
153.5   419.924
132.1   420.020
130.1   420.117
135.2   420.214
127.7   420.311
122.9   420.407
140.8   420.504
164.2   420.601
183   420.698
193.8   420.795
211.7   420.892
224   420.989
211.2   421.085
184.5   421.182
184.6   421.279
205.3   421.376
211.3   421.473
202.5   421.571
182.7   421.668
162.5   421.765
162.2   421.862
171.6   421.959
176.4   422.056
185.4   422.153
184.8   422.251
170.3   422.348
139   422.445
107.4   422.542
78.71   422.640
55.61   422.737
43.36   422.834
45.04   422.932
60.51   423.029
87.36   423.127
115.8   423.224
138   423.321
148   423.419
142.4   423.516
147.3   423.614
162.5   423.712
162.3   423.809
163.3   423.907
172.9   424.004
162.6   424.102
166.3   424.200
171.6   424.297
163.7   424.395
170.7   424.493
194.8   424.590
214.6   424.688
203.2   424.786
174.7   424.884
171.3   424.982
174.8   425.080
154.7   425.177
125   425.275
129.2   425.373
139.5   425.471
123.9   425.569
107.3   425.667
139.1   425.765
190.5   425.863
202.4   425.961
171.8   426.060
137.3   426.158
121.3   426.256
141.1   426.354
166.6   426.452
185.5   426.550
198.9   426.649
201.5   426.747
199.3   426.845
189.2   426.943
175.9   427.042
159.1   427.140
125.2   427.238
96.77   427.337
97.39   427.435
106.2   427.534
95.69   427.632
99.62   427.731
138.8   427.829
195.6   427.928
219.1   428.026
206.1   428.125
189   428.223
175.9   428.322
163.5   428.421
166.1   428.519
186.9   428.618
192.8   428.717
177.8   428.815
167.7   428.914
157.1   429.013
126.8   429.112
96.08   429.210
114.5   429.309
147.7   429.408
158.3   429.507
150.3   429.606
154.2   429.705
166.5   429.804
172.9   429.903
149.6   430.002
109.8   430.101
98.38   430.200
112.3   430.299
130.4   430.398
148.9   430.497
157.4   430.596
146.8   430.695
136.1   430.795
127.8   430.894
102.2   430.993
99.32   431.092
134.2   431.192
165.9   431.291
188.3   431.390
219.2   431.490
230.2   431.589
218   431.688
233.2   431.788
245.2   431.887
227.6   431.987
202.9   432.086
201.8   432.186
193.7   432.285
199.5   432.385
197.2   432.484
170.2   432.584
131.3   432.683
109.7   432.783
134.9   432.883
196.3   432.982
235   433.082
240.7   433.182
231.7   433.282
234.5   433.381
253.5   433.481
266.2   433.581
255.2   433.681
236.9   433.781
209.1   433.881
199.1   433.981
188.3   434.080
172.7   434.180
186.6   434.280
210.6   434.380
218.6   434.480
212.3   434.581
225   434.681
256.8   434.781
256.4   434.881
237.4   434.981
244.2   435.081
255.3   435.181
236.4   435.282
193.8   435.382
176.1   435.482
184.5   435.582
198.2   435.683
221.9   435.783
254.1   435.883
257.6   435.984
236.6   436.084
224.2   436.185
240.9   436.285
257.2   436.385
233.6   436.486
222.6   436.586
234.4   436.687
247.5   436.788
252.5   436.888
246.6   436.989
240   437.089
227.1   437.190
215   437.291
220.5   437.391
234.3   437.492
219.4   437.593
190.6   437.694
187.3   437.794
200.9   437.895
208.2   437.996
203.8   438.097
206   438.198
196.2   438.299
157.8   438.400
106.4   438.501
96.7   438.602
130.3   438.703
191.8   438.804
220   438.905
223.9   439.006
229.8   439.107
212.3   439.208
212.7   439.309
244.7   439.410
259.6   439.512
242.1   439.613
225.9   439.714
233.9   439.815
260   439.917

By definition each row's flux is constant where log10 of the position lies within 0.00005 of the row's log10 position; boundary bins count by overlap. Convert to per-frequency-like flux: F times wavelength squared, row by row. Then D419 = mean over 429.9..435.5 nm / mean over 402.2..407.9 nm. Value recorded 1.47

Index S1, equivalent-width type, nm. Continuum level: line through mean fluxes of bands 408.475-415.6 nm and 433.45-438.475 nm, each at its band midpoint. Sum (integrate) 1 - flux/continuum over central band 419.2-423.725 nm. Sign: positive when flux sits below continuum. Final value 0.87 nm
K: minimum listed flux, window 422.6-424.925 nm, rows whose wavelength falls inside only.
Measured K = 43.36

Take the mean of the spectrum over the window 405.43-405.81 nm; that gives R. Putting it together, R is 185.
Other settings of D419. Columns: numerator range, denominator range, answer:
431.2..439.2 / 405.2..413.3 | 1.42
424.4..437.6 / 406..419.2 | 1.19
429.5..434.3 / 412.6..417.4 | 1.11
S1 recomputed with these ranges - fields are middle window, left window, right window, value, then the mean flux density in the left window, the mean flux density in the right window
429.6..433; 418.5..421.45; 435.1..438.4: 0.69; 174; 222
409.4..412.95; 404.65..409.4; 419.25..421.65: -0.16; 159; 177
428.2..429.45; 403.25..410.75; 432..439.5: 0.25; 156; 212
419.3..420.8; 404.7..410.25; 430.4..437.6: 0.17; 159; 208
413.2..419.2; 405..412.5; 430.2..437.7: 0.15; 165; 206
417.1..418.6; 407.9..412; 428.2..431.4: -0.09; 171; 147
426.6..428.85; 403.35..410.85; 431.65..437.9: 0.44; 157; 218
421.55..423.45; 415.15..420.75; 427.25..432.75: 0.45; 175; 160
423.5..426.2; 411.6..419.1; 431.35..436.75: 0.47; 176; 217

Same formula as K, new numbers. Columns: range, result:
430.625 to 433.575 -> 99.32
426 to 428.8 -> 95.69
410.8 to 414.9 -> 95.33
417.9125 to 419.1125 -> 143.1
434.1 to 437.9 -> 172.7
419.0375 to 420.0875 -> 132.1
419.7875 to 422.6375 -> 107.4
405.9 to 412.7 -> 96.33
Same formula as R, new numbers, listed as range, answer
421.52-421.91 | 177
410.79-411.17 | 177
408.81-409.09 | 225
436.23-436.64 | 239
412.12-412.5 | 187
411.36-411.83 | 169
